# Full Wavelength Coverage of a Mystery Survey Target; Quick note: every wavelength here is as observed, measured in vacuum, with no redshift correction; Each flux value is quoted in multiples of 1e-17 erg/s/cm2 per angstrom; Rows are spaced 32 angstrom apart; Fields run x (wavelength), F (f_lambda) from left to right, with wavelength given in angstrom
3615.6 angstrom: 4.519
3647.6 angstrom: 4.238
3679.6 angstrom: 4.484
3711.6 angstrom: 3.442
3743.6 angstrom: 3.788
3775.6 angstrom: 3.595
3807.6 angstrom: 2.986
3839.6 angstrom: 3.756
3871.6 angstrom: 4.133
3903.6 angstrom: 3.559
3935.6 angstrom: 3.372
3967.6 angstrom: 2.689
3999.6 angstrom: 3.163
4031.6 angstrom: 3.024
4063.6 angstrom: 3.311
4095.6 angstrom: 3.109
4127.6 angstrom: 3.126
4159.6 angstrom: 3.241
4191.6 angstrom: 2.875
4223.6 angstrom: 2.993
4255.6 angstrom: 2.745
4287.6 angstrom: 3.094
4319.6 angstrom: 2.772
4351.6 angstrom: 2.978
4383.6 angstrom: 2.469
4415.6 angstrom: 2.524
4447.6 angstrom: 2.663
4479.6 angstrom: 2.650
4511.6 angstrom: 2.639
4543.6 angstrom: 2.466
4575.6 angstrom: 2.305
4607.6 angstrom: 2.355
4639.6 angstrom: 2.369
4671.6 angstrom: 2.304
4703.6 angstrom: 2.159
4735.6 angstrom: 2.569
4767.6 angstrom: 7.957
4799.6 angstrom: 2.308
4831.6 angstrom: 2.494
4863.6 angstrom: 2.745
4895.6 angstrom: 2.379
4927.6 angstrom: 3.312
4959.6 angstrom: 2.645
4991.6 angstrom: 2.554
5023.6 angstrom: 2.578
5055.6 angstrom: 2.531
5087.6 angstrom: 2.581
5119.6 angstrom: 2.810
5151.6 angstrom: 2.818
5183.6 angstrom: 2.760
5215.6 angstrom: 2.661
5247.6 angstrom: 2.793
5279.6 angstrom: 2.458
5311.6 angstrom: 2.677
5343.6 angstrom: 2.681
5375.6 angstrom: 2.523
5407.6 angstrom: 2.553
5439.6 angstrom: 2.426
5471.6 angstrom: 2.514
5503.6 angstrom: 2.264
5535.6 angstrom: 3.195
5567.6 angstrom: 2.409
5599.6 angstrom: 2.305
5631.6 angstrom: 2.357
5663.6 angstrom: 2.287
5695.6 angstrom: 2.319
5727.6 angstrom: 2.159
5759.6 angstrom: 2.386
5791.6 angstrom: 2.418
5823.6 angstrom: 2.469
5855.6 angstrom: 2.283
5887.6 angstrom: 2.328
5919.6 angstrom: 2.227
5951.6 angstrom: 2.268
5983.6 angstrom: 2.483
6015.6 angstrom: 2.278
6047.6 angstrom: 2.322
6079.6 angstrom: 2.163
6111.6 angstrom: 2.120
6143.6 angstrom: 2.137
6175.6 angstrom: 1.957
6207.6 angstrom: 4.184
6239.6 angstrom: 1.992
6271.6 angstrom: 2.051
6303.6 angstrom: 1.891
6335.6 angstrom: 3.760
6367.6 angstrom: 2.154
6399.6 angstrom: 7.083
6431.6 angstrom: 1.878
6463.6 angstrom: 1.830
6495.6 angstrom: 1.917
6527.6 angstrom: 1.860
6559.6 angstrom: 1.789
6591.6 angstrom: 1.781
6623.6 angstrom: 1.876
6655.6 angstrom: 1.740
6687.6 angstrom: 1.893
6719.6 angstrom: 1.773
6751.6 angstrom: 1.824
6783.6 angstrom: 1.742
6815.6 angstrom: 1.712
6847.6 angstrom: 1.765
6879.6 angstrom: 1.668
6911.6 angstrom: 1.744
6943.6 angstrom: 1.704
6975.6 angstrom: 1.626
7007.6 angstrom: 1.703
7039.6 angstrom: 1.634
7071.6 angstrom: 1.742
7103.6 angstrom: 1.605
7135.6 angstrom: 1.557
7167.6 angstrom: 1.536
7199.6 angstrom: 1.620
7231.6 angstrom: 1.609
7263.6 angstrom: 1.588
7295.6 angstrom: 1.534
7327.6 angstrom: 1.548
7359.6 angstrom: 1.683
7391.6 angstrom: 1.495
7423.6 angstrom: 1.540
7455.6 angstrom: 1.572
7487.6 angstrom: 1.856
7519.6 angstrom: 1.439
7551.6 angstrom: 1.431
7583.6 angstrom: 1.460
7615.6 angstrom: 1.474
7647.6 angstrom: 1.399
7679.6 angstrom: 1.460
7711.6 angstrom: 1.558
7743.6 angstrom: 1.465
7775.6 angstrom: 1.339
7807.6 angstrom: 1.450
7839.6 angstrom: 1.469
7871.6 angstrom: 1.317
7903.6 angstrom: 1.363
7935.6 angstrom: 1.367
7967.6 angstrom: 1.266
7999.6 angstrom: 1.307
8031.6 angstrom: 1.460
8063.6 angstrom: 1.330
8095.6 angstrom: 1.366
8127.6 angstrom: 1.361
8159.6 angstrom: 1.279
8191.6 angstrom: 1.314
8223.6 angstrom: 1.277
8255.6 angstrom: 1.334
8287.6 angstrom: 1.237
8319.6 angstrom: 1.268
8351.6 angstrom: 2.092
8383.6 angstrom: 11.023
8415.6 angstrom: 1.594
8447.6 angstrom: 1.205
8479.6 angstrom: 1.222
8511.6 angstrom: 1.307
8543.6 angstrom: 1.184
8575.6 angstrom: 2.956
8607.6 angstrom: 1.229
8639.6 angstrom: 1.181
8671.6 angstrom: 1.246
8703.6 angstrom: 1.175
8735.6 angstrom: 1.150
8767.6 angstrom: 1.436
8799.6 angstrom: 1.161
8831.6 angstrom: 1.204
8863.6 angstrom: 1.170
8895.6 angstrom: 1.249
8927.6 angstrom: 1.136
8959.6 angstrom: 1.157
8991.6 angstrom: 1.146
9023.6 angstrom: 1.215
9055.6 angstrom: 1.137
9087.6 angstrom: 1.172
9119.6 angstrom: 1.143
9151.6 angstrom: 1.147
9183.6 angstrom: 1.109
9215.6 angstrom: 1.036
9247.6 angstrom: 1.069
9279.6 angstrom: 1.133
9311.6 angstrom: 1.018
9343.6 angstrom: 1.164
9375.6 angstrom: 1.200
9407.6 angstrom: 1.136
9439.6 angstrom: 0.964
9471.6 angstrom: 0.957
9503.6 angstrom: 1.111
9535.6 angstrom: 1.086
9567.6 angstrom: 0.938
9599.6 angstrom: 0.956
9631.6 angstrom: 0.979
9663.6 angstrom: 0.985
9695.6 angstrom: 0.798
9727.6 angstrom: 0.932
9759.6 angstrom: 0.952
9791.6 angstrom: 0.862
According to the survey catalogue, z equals 0.275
